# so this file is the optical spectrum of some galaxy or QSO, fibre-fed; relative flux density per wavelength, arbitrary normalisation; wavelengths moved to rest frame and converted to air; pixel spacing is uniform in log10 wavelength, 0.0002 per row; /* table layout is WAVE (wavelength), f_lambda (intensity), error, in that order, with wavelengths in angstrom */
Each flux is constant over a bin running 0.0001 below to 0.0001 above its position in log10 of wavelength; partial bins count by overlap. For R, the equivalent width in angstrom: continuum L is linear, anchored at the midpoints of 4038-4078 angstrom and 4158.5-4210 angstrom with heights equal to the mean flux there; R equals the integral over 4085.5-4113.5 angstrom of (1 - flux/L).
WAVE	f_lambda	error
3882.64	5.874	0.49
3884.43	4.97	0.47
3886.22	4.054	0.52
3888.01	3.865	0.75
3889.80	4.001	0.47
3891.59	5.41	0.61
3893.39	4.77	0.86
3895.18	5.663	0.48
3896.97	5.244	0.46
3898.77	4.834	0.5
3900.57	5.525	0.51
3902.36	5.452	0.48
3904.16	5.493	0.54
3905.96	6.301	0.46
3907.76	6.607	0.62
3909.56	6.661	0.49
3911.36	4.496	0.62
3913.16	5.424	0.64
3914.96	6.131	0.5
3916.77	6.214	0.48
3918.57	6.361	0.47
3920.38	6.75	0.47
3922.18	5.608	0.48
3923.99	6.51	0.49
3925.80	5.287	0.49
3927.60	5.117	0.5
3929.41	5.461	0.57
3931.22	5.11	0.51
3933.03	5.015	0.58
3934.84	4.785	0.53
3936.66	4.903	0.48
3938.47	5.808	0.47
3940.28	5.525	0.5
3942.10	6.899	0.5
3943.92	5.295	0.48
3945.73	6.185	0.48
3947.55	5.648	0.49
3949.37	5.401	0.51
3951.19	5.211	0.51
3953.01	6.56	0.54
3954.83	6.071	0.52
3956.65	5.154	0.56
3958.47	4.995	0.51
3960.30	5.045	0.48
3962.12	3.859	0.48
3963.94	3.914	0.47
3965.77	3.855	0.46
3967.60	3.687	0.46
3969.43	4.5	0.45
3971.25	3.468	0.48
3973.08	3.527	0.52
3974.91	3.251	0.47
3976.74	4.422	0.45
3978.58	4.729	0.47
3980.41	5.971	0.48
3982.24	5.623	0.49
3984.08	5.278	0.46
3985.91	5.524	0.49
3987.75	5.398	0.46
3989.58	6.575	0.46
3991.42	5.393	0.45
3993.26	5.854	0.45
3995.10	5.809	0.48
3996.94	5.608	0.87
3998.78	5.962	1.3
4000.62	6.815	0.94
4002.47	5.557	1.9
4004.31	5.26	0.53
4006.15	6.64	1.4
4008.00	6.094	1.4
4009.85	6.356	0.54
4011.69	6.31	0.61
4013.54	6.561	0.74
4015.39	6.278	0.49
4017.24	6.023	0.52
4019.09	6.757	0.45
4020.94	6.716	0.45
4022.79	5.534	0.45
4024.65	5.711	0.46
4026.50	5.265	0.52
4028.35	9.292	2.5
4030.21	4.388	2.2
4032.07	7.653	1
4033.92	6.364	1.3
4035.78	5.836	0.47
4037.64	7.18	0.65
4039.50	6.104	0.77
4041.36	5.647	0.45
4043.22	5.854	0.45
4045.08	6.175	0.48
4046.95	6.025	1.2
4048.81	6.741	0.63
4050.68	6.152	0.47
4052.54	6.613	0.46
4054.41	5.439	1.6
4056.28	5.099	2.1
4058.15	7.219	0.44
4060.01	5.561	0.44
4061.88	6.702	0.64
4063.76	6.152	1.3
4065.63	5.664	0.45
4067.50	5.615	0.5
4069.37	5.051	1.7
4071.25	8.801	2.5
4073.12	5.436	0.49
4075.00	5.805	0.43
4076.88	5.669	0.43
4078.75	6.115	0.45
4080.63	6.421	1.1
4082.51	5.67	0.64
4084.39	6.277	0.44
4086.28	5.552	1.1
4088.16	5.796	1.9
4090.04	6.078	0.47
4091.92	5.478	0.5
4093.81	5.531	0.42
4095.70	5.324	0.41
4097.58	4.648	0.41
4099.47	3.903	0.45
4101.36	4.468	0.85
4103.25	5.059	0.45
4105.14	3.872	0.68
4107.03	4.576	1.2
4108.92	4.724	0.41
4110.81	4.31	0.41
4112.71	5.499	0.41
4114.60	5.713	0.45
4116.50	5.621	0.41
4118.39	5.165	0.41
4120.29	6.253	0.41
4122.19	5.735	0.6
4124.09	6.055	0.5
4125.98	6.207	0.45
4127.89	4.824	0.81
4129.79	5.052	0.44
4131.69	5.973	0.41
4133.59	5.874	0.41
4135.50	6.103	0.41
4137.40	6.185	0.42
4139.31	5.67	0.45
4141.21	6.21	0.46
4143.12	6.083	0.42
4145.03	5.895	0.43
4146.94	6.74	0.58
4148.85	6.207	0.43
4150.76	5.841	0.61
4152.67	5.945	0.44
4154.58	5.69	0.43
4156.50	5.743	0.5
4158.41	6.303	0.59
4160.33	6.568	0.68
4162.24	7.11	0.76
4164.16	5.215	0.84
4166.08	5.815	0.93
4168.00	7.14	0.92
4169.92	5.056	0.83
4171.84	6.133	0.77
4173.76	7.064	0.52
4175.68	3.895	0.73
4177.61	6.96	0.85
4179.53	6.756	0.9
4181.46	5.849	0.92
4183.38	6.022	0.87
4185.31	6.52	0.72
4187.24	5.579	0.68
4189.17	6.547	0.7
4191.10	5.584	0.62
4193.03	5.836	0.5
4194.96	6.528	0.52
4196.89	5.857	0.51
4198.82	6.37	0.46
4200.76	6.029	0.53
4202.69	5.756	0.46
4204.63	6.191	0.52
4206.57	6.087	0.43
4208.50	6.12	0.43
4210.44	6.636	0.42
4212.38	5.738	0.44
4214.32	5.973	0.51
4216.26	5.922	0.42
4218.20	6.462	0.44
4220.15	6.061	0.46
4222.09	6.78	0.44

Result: 5.12 angstrom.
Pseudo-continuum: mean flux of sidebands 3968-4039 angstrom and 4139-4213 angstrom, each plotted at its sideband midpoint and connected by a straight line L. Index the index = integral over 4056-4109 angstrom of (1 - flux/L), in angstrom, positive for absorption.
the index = 2.7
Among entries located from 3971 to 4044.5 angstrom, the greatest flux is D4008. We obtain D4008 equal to 9.292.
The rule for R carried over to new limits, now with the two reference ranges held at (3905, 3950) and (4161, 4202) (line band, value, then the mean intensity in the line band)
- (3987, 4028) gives -1.5 angstrom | 6.07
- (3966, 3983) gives 4.3 angstrom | 4.32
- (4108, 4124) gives 1.6 angstrom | 5.41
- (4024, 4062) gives -2.1 angstrom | 6.23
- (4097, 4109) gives 3.1 angstrom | 4.44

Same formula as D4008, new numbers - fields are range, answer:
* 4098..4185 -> 7.14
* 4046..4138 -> 8.801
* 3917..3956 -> 6.899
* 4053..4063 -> 7.219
